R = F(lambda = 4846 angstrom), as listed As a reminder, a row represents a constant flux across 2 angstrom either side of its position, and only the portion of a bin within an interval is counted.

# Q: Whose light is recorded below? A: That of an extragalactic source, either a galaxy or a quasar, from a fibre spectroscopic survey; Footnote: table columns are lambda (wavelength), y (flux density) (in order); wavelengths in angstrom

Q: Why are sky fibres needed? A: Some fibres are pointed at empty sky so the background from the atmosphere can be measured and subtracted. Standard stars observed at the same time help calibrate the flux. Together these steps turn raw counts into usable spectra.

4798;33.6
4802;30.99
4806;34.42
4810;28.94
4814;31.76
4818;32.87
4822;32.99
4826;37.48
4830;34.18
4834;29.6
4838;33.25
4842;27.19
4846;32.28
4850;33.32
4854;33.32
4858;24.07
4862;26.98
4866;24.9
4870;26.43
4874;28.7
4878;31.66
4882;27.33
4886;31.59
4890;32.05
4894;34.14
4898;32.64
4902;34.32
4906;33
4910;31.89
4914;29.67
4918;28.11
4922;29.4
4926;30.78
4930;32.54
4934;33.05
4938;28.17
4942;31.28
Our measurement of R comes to 32.28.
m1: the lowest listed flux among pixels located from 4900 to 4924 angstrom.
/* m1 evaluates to 28.11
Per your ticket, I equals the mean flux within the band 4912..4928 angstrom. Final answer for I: 29.5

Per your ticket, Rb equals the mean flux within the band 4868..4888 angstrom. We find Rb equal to 29.1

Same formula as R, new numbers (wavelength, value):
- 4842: 27.19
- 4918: 28.11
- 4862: 26.98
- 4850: 33.32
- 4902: 34.32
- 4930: 32.54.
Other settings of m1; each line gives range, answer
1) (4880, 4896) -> 27.33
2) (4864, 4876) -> 24.9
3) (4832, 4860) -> 24.07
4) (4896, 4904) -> 32.64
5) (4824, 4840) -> 29.6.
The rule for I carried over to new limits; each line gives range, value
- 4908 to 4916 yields 30.8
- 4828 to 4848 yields 31.3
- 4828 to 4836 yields 31.9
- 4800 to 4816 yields 31.5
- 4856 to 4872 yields 25.6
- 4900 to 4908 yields 33.7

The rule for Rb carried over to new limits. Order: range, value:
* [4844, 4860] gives 30.7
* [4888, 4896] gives 33.1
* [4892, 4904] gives 33.7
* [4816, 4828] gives 34.4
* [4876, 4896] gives 31.4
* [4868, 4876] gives 27.6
